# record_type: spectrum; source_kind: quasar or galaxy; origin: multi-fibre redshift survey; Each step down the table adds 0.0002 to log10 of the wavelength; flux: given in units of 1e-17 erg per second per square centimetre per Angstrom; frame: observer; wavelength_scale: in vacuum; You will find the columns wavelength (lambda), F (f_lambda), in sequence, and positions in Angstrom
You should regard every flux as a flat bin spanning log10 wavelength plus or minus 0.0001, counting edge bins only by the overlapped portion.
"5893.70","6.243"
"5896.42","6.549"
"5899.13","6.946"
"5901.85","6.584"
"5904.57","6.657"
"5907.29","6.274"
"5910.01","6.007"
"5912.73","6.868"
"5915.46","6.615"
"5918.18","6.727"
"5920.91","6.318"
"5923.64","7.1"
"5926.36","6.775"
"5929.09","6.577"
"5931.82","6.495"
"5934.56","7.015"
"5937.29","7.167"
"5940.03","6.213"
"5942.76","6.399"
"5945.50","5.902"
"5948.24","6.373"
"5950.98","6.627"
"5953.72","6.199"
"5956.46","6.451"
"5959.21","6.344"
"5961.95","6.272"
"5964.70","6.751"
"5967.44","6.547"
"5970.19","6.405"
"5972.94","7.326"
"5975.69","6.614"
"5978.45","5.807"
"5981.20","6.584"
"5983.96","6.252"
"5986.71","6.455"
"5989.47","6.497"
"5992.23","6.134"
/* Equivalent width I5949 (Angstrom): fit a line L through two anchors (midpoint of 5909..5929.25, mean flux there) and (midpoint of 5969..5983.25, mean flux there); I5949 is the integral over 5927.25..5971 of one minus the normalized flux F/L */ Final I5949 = 0.6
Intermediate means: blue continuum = 6.64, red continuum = 6.53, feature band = 6.49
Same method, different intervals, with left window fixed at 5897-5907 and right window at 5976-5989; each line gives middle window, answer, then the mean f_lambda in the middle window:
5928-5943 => -0.3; 6.66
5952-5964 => 0.1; 6.35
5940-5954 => 0.4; 6.3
